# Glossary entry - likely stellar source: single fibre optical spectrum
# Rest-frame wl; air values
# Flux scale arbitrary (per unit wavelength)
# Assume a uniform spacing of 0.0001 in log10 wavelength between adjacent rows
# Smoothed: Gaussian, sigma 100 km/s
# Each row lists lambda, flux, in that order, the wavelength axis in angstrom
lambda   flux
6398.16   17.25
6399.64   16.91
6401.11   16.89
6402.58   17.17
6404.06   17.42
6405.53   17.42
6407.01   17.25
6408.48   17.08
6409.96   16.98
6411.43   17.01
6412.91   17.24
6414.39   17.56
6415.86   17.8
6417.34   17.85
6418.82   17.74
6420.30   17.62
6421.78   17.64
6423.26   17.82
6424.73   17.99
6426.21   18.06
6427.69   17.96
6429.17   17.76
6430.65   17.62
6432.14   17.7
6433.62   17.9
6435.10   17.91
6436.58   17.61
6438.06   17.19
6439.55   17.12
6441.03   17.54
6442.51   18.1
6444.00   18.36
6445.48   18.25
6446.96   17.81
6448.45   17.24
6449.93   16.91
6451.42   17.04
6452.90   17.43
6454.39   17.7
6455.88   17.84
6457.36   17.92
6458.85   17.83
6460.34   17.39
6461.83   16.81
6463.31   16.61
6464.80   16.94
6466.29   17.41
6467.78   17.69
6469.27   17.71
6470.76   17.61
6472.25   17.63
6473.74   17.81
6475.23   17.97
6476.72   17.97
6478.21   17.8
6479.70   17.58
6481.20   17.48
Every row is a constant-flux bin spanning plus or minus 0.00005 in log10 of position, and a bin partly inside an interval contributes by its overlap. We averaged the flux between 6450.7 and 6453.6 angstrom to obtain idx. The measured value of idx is 17.3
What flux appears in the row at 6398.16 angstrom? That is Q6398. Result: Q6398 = 17.25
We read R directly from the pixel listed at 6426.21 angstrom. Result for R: 18.06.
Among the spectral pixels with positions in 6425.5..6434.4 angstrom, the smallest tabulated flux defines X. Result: 17.62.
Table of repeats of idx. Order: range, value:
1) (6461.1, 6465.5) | 16.8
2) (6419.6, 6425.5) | 17.8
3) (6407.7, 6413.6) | 17.1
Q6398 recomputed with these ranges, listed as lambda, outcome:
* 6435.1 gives 17.91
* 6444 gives 18.36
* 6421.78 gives 17.64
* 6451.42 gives 17.04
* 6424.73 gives 17.99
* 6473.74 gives 17.81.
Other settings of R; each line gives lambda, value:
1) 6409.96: 16.98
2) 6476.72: 17.97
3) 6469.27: 17.71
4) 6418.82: 17.74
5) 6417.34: 17.85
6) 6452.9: 17.43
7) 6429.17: 17.76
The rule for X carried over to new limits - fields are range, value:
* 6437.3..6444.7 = 17.12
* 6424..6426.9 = 17.99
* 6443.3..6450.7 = 16.91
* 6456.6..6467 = 16.61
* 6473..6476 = 17.81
